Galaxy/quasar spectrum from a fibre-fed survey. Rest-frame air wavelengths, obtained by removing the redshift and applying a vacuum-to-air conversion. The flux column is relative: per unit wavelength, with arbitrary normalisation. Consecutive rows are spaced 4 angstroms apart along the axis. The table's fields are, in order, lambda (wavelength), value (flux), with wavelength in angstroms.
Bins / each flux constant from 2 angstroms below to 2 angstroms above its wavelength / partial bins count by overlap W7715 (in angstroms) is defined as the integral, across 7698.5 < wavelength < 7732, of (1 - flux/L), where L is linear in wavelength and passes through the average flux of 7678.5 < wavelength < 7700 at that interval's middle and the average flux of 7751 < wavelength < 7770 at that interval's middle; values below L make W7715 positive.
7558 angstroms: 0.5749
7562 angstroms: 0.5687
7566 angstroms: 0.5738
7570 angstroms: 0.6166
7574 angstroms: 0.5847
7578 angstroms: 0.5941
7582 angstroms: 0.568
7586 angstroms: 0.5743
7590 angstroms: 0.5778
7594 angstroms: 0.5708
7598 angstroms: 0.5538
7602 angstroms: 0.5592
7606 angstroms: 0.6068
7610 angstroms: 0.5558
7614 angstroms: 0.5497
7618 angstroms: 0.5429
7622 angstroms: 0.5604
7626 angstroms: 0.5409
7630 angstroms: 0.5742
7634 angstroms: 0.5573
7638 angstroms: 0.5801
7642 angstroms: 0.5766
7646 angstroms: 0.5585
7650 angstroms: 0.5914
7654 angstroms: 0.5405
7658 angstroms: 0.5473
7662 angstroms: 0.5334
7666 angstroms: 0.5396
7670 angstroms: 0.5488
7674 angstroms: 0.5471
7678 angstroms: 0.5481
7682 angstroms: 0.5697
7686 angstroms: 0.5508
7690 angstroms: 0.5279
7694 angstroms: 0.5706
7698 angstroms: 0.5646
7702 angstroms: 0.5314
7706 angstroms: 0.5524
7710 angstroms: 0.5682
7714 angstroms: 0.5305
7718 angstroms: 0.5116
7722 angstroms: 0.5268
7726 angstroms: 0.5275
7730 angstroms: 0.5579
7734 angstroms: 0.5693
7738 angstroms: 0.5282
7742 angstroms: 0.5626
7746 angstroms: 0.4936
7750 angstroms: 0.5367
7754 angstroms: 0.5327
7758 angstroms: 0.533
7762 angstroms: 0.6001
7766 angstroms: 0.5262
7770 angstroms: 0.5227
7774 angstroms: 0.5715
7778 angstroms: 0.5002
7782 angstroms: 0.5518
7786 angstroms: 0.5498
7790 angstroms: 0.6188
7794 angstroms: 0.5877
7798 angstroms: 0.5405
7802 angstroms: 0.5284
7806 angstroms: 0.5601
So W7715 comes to 0.8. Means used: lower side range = 0.556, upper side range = 0.545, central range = 0.539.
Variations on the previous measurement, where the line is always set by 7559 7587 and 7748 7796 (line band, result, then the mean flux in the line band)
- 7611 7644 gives 0.8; 0.56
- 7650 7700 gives 1.5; 0.551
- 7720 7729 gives 0.5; 0.531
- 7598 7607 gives 0.1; 0.574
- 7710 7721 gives 0.6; 0.53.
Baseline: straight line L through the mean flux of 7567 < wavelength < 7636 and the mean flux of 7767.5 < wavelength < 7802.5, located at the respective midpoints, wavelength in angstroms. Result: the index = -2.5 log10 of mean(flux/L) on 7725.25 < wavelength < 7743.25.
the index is 0.015 mag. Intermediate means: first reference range 0.57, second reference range 0.553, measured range 0.55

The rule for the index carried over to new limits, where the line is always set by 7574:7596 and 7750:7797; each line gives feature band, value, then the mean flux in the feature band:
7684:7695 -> 0.03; 0.548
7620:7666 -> 0.02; 0.559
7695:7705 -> 0.02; 0.551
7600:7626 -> 0.03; 0.561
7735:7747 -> 0.05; 0.534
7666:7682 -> 0.03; 0.55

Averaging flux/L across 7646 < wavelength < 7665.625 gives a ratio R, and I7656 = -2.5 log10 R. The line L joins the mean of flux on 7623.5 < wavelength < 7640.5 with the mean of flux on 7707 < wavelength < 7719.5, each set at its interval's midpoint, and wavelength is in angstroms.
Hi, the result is 0.01 mag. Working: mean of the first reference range 0.563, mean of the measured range 0.553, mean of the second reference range 0.539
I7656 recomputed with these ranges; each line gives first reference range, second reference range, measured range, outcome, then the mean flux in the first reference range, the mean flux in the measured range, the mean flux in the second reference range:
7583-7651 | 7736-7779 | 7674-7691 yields 0.006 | 0.566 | 0.55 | 0.538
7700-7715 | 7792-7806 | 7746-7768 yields 0.018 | 0.547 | 0.541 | 0.553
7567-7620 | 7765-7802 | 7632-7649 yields -0.003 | 0.573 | 0.569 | 0.552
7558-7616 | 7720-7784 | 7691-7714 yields -0.006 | 0.575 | 0.554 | 0.54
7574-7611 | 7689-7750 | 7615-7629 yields 0.033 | 0.574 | 0.55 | 0.542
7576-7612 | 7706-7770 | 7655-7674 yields 0.028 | 0.573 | 0.543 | 0.54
